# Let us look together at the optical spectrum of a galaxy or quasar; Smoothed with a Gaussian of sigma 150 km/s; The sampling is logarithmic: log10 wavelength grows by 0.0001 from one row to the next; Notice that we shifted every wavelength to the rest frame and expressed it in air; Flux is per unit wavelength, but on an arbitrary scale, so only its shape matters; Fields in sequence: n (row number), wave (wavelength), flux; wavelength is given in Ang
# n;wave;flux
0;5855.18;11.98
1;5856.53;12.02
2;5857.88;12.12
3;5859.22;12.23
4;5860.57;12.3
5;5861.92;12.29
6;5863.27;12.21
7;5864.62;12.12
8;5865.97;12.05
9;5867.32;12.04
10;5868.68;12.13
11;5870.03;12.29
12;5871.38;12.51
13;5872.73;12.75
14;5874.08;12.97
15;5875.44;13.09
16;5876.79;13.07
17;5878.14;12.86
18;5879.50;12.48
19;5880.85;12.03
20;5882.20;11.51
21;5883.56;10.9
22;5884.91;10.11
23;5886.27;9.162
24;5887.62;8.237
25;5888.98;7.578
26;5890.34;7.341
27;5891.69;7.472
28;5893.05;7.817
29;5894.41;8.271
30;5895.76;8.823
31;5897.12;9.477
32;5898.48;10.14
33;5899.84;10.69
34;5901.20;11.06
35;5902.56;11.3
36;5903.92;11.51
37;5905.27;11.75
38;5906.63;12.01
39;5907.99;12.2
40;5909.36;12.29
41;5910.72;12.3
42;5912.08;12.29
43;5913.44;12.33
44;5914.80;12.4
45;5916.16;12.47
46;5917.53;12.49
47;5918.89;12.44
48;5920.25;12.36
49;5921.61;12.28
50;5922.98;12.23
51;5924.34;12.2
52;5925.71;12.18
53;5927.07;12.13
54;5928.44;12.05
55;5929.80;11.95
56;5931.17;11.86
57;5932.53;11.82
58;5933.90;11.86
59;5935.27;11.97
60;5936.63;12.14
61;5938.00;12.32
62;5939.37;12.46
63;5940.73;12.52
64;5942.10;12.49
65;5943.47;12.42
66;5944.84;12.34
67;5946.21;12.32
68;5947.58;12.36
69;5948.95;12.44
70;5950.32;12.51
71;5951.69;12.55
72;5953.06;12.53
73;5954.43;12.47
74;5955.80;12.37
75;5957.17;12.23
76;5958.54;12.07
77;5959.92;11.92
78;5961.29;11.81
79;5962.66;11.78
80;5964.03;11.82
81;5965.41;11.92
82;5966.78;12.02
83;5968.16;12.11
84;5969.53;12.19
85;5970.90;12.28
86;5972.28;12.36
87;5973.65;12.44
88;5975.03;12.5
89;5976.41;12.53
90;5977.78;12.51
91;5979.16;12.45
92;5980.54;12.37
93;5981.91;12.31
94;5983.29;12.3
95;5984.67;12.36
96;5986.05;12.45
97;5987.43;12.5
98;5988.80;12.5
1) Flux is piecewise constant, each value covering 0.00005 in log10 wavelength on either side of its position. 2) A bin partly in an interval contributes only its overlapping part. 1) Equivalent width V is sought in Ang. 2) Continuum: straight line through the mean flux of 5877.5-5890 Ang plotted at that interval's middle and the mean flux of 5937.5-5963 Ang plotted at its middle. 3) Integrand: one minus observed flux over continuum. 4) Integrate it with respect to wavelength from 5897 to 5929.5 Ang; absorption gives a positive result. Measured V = -1.8 Ang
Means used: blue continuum 10.4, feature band 11.9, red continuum 12.3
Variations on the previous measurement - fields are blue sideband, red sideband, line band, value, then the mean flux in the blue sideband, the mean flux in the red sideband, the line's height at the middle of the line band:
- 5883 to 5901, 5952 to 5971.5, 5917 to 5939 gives -3.2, 8.97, 12.1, 10.6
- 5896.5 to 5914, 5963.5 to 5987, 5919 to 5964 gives -1.2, 11.5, 12.3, 11.9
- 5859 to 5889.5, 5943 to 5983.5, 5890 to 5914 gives 2.7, 11.7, 12.3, 11.9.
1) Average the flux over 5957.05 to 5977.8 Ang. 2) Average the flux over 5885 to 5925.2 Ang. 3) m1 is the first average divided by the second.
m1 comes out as 1.1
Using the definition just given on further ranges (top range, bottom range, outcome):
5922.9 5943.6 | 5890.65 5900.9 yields 1.35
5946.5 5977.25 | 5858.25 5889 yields 1.04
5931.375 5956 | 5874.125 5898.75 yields 1.22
